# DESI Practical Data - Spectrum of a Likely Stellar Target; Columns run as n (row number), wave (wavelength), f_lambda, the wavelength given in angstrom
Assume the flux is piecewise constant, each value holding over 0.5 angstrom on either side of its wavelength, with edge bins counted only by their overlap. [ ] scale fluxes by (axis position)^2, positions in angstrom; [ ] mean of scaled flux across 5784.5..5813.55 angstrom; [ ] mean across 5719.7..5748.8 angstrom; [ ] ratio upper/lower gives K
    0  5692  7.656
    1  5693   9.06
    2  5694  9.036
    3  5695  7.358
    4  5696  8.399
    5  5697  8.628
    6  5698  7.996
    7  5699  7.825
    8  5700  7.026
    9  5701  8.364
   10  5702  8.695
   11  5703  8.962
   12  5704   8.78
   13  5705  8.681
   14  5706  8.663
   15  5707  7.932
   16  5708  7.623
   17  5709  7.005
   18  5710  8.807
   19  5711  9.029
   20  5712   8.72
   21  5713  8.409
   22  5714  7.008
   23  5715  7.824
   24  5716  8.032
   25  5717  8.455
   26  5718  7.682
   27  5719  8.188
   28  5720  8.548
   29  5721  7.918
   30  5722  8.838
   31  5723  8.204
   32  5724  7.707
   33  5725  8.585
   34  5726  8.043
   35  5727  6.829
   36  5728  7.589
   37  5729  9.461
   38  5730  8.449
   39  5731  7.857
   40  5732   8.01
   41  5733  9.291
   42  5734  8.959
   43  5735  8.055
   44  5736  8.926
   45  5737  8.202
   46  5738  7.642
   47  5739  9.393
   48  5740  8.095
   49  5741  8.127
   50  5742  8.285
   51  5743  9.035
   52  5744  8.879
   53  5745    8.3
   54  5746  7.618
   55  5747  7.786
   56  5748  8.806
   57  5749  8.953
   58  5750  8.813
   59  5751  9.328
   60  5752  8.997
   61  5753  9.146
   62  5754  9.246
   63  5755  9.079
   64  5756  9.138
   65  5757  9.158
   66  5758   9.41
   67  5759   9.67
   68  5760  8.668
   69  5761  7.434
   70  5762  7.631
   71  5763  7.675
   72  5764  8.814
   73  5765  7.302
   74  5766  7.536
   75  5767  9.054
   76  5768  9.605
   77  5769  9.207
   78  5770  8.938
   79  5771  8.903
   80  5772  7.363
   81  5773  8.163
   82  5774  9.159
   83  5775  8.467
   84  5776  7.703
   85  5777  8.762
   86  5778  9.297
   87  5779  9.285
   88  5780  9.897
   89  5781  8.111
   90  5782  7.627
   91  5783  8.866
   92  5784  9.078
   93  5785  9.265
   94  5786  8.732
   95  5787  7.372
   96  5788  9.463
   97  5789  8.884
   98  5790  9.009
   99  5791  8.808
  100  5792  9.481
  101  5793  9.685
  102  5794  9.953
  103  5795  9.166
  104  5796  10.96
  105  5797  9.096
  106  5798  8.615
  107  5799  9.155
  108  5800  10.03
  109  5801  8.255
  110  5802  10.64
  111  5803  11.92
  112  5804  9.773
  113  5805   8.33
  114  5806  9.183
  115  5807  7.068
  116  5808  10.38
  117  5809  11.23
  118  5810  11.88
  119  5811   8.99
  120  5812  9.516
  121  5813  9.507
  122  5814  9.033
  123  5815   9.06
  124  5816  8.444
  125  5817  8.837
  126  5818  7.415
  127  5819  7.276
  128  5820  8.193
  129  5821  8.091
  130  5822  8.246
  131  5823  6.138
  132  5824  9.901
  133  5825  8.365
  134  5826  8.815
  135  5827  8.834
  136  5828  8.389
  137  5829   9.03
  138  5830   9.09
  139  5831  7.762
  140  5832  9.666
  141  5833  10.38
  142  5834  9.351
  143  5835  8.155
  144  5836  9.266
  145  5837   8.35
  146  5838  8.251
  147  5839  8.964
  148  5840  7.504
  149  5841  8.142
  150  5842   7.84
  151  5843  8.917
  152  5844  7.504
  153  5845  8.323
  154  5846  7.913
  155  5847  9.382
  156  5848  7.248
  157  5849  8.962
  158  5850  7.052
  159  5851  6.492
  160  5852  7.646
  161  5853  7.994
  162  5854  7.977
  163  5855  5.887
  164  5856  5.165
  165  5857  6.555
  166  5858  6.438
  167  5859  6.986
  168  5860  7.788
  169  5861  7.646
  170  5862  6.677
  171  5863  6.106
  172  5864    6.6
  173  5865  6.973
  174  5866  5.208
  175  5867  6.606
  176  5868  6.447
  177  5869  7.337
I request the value 1.16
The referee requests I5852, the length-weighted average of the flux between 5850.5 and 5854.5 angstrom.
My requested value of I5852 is 7.53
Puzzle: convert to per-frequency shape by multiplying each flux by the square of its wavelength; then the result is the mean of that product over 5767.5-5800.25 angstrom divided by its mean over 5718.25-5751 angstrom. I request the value 1.09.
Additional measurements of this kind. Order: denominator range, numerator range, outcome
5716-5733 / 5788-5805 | 1.20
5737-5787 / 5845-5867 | 0.85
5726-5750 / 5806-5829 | 1.08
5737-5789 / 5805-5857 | 1.00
